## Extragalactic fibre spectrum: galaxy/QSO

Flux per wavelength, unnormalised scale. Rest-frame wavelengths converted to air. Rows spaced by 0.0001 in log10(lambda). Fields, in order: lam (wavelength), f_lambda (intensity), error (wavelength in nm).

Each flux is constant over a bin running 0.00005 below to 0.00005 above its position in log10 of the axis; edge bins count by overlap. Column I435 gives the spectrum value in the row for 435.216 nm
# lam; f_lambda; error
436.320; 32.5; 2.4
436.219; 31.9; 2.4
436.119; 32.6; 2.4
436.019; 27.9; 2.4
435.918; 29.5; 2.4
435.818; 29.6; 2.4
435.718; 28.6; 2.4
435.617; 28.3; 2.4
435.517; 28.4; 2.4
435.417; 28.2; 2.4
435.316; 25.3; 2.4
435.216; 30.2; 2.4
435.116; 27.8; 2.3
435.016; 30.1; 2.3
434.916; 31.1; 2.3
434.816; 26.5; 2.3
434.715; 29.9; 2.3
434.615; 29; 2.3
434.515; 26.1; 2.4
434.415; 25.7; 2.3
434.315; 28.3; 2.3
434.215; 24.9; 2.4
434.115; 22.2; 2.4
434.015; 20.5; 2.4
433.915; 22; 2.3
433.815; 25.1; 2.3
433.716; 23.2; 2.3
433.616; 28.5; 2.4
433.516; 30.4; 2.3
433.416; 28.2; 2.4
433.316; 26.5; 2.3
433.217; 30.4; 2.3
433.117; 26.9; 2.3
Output 30.2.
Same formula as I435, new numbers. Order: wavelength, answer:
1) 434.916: 31.1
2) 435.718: 28.6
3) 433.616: 28.5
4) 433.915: 22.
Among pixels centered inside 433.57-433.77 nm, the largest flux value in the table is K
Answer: 28.5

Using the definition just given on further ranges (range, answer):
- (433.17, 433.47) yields 30.4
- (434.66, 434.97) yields 31.1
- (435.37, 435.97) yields 29.6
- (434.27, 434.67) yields 29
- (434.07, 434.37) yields 28.3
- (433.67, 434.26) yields 25.1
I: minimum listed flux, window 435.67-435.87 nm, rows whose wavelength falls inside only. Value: 28.6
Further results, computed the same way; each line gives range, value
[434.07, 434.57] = 22.2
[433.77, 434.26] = 20.5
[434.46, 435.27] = 26.1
